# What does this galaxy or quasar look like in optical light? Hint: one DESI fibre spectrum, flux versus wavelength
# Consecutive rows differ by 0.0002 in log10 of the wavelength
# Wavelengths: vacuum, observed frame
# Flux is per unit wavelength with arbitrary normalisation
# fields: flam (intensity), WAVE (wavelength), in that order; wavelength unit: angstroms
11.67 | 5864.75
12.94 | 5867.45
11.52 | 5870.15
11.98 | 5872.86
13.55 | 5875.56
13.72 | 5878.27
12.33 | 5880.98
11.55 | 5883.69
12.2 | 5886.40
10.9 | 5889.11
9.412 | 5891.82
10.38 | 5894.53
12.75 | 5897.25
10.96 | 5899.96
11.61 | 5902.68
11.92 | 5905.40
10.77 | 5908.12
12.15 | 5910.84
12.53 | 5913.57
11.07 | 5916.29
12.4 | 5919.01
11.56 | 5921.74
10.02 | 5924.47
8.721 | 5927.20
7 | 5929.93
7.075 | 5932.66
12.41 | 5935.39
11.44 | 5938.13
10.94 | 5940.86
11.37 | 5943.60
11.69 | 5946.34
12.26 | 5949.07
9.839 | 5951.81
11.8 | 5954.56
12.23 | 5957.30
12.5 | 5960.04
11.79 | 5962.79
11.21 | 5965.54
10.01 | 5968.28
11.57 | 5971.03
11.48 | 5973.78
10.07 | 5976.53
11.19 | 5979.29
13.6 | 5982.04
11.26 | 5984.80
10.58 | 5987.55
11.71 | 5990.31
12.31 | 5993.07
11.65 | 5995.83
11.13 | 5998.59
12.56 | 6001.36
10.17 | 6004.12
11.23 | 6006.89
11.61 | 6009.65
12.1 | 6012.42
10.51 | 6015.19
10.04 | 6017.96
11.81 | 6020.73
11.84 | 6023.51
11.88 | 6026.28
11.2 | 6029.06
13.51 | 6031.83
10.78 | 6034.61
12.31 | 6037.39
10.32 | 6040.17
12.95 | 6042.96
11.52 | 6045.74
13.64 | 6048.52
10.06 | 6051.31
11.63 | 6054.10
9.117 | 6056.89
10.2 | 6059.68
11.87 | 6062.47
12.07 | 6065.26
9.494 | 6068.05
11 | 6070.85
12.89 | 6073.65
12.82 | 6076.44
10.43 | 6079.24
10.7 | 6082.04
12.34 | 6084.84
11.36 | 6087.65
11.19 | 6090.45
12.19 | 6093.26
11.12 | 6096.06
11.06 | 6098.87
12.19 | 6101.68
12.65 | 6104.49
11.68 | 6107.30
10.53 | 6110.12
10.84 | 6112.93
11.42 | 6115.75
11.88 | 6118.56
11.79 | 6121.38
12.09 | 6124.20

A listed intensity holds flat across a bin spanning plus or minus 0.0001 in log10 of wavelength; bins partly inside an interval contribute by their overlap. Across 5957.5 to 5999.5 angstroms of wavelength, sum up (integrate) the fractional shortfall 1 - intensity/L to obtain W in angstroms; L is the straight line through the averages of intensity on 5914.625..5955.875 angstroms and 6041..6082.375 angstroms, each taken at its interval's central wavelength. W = -2.3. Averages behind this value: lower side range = 10.7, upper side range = 11.4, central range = 11.5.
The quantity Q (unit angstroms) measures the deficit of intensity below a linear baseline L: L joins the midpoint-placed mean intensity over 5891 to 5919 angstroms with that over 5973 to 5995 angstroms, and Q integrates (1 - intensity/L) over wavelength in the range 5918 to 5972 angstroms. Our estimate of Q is 2.9 angstroms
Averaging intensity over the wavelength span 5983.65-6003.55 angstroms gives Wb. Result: 11.5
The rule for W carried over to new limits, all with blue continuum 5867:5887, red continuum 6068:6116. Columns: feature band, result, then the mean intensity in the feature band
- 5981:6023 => 1.5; 11.5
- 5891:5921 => 2.0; 11.5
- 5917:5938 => 3.8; 10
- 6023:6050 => -0.6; 12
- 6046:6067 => 0.8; 11.2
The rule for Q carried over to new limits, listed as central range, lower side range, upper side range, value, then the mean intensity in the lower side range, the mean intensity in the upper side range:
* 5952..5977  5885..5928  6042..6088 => -0.2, 11.2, 11.4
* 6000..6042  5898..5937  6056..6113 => -1.3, 10.8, 11.4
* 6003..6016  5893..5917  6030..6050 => 0.9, 11.6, 12.1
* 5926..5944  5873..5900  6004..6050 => 3.0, 11.8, 11.7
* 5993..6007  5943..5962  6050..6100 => 0.0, 11.7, 11.2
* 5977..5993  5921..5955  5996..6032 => -0.8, 10.4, 11.4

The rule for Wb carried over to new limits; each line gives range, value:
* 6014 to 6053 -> 11.6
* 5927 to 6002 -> 11.1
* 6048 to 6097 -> 11.3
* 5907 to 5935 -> 10.4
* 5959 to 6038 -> 11.5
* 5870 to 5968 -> 11.3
